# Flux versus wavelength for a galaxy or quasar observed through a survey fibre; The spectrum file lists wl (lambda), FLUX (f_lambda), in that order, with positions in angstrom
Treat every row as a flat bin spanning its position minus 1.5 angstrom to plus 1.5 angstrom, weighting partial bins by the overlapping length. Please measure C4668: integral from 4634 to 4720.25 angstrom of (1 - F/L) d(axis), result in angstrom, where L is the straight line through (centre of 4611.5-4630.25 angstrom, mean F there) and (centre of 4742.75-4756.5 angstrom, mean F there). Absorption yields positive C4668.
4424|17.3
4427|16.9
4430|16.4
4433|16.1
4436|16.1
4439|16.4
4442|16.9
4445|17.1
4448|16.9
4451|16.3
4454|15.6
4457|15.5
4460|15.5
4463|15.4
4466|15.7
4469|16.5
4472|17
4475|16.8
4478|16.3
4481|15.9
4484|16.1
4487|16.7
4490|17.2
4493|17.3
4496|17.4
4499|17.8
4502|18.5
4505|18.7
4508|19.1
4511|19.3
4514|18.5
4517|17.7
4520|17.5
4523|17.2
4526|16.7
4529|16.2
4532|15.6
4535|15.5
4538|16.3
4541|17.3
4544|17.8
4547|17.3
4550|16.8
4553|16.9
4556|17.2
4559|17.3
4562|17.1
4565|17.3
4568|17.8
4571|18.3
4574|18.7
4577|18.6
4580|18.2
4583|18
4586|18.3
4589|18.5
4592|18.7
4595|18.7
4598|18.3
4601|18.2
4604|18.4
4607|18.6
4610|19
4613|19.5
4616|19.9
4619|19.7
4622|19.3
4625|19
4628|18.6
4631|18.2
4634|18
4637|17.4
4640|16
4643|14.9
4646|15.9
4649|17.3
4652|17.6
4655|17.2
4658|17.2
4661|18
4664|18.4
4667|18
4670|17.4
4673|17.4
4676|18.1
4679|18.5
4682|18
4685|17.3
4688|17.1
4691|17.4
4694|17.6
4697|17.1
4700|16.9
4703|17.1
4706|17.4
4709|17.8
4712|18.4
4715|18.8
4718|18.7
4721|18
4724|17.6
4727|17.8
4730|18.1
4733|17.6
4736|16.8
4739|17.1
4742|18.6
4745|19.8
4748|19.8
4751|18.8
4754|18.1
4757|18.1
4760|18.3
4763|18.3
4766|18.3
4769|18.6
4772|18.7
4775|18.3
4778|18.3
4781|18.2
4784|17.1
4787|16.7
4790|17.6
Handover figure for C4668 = 7.6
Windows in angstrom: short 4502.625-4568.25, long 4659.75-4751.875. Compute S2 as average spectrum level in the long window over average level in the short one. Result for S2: 1.0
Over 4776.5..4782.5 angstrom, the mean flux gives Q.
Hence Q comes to 18.2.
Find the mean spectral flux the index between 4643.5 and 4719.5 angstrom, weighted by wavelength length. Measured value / 17.6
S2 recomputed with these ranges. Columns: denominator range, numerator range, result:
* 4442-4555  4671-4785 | 1.06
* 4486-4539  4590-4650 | 1.04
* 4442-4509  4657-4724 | 1.06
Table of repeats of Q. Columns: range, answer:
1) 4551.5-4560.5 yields 17.1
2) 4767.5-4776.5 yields 18.5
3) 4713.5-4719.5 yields 18.8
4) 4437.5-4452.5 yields 16.7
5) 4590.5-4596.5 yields 18.7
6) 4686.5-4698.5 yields 17.3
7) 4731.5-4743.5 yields 17.5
